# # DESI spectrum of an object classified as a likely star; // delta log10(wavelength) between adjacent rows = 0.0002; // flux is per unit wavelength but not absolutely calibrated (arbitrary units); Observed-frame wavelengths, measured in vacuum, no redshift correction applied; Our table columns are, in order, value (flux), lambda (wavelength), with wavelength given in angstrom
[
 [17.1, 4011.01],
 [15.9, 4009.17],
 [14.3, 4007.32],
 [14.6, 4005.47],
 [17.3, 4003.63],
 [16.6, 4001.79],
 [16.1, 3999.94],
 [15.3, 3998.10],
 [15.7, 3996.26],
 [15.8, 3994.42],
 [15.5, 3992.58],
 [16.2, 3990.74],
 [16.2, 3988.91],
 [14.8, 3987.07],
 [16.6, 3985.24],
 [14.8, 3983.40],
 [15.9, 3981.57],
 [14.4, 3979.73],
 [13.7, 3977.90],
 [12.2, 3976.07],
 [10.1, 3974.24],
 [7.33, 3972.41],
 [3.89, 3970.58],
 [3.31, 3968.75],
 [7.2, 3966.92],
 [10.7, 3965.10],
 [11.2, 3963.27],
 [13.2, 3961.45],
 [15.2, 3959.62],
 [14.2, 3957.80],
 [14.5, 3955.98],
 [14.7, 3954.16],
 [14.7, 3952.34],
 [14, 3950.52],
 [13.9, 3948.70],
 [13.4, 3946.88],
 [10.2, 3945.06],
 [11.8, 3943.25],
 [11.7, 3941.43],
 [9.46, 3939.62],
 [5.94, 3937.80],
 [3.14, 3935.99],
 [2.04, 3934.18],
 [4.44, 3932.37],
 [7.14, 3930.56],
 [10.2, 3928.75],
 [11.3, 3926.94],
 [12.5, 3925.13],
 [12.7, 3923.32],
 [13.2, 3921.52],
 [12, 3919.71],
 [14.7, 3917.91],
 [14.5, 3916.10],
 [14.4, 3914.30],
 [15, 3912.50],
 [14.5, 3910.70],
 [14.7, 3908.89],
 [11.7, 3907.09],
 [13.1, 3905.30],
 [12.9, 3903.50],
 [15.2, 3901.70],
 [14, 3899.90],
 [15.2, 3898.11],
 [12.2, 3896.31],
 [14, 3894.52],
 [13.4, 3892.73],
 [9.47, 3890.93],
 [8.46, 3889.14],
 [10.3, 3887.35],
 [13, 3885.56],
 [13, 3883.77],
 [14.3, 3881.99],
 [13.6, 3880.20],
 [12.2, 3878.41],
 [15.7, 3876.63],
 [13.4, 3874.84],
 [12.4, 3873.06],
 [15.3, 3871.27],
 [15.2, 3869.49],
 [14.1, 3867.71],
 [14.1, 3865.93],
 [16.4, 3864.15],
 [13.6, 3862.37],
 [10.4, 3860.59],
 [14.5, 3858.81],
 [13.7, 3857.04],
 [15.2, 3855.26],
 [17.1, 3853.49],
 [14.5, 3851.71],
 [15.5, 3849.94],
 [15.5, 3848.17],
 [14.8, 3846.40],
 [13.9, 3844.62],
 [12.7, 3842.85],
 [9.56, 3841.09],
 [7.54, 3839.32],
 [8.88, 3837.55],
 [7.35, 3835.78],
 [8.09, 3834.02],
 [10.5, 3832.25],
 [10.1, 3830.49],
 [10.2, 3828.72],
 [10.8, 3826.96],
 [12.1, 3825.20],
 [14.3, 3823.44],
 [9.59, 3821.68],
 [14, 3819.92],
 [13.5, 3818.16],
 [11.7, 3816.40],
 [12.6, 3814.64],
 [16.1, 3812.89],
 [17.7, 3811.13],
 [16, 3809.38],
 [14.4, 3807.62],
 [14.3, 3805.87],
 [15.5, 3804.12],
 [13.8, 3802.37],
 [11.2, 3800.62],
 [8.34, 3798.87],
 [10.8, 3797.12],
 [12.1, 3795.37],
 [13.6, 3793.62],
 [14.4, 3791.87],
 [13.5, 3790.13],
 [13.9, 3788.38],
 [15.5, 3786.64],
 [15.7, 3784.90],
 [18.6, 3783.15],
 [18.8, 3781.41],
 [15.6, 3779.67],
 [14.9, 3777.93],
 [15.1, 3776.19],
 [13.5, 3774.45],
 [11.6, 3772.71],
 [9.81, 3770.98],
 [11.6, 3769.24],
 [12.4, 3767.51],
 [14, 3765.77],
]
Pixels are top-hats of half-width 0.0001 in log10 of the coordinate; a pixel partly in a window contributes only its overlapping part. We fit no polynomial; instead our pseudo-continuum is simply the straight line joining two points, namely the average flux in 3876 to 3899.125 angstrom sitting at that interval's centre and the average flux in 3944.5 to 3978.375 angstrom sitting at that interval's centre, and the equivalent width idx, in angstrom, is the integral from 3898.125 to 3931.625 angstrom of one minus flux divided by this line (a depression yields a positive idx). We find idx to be -2.1 angstrom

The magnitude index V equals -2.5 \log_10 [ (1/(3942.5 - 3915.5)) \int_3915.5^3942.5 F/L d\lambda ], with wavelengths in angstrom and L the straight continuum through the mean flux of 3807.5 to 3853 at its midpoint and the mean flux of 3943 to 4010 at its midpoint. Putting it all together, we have 0.33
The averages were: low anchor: 12.4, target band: 9.62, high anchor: 13.4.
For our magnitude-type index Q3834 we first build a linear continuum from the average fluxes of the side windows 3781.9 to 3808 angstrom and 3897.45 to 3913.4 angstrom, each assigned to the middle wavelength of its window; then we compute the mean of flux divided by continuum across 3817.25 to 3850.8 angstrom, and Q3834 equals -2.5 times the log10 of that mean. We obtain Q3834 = 0.20 mag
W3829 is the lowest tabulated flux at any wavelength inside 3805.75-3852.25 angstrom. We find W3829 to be 7.35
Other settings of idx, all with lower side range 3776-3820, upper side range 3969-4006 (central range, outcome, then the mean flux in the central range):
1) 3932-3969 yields 8.9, 10.6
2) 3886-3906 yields 2.2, 12.6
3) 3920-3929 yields 1.3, 12.1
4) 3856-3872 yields 0.0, 14.1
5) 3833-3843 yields 3.8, 8.77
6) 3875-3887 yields 0.6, 13.5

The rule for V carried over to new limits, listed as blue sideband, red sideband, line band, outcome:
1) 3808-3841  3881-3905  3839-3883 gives -0.136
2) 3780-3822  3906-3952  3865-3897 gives -0.063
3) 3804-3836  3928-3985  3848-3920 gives -0.172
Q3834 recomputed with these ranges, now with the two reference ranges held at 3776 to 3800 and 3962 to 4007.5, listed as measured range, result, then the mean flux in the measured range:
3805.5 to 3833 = 0.09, 13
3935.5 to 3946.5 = 0.42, 9.15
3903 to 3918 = -0.03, 13.9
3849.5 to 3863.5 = -0.03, 14.3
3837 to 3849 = 0.17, 11.9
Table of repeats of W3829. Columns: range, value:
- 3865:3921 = 8.46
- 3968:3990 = 3.31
